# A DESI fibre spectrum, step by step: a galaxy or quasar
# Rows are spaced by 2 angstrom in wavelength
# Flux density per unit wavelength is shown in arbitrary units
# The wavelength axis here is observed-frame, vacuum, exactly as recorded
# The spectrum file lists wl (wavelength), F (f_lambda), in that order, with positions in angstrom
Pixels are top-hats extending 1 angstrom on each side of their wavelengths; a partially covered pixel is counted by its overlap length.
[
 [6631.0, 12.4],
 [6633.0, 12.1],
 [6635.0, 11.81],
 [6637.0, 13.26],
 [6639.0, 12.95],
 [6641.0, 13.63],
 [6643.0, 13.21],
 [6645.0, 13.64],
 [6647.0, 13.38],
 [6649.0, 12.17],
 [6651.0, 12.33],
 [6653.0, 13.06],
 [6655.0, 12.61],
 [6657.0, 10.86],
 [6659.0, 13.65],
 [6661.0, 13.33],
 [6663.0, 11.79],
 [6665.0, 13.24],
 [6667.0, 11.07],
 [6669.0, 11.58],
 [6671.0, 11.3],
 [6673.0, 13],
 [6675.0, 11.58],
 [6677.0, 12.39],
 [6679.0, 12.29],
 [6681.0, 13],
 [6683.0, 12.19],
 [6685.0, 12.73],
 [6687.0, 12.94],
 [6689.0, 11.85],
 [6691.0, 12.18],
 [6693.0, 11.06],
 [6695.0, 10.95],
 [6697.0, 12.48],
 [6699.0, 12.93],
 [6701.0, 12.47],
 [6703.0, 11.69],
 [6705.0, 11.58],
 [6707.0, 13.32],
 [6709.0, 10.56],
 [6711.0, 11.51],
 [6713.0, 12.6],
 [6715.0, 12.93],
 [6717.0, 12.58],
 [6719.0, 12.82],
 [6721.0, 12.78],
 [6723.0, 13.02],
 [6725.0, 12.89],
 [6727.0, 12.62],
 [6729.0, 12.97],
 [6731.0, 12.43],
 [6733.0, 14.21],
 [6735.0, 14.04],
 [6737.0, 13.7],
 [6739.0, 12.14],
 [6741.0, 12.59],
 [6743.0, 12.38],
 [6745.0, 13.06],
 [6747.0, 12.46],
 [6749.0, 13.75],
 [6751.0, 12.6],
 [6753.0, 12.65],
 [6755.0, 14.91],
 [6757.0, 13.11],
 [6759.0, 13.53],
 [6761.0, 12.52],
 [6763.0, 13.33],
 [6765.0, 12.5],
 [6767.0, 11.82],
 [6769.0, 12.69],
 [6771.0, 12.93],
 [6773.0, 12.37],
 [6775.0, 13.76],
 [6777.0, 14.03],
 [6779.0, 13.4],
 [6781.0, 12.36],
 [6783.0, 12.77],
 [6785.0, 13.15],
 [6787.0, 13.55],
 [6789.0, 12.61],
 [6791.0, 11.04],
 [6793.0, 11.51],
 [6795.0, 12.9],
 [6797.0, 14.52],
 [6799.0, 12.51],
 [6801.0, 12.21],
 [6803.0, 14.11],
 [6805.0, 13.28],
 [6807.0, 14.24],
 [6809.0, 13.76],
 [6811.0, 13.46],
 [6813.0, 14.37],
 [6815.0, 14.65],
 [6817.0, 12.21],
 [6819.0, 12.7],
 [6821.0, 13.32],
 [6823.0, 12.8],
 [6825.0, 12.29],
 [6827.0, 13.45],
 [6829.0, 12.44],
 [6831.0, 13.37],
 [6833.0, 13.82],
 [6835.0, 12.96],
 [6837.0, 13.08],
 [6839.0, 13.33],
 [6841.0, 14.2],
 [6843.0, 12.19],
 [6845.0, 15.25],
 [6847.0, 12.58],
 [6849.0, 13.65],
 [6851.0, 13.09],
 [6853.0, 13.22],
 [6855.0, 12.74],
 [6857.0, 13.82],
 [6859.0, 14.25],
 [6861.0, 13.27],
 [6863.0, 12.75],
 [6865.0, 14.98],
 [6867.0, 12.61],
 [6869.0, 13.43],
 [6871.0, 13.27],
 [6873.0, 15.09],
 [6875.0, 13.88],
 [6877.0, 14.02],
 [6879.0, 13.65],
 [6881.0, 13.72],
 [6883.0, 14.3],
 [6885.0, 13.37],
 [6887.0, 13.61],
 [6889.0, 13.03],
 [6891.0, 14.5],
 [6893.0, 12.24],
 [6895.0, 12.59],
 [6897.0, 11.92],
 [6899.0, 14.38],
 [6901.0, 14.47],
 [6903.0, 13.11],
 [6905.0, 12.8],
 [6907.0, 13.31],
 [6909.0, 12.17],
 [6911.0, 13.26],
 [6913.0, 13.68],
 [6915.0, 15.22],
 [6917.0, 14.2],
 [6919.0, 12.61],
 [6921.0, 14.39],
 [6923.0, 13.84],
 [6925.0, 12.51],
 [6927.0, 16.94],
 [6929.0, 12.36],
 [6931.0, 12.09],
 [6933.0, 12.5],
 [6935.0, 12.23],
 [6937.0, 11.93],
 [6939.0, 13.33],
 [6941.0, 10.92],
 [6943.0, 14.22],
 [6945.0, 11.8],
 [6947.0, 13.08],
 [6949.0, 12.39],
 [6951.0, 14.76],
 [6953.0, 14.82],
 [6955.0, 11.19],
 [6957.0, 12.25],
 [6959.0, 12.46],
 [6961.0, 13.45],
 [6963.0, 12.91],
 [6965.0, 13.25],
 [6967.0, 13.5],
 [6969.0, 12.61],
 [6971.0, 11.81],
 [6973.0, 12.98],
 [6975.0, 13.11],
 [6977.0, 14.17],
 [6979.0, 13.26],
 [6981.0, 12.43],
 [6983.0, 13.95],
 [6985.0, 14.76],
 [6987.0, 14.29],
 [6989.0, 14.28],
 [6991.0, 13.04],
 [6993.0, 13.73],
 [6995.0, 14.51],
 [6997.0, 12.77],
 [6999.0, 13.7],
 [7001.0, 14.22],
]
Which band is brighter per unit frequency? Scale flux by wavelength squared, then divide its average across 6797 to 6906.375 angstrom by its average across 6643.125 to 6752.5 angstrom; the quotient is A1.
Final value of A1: 1.1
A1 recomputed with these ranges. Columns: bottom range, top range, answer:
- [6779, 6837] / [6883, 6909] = 1.04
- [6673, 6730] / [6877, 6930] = 1.17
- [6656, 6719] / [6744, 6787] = 1.10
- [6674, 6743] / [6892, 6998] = 1.14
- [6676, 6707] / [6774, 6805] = 1.09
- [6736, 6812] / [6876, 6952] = 1.07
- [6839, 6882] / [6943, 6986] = 0.99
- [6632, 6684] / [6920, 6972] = 1.13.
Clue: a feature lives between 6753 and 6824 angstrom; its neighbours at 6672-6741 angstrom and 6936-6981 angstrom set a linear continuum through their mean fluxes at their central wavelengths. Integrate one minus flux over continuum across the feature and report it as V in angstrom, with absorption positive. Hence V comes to -2.7 angstrom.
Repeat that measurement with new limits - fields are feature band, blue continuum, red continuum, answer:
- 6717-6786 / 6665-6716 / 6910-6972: -3.6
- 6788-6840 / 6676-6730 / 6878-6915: -0.7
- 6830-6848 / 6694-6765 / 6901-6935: -0.4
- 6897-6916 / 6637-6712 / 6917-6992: -0.7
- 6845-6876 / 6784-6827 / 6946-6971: -1.2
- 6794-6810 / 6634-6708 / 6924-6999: -0.9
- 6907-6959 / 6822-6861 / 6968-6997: 1.0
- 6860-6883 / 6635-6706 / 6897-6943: -1.1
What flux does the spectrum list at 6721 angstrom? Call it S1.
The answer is 12.78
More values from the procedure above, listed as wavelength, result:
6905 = 12.8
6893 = 12.24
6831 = 13.37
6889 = 13.03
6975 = 13.11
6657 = 10.86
